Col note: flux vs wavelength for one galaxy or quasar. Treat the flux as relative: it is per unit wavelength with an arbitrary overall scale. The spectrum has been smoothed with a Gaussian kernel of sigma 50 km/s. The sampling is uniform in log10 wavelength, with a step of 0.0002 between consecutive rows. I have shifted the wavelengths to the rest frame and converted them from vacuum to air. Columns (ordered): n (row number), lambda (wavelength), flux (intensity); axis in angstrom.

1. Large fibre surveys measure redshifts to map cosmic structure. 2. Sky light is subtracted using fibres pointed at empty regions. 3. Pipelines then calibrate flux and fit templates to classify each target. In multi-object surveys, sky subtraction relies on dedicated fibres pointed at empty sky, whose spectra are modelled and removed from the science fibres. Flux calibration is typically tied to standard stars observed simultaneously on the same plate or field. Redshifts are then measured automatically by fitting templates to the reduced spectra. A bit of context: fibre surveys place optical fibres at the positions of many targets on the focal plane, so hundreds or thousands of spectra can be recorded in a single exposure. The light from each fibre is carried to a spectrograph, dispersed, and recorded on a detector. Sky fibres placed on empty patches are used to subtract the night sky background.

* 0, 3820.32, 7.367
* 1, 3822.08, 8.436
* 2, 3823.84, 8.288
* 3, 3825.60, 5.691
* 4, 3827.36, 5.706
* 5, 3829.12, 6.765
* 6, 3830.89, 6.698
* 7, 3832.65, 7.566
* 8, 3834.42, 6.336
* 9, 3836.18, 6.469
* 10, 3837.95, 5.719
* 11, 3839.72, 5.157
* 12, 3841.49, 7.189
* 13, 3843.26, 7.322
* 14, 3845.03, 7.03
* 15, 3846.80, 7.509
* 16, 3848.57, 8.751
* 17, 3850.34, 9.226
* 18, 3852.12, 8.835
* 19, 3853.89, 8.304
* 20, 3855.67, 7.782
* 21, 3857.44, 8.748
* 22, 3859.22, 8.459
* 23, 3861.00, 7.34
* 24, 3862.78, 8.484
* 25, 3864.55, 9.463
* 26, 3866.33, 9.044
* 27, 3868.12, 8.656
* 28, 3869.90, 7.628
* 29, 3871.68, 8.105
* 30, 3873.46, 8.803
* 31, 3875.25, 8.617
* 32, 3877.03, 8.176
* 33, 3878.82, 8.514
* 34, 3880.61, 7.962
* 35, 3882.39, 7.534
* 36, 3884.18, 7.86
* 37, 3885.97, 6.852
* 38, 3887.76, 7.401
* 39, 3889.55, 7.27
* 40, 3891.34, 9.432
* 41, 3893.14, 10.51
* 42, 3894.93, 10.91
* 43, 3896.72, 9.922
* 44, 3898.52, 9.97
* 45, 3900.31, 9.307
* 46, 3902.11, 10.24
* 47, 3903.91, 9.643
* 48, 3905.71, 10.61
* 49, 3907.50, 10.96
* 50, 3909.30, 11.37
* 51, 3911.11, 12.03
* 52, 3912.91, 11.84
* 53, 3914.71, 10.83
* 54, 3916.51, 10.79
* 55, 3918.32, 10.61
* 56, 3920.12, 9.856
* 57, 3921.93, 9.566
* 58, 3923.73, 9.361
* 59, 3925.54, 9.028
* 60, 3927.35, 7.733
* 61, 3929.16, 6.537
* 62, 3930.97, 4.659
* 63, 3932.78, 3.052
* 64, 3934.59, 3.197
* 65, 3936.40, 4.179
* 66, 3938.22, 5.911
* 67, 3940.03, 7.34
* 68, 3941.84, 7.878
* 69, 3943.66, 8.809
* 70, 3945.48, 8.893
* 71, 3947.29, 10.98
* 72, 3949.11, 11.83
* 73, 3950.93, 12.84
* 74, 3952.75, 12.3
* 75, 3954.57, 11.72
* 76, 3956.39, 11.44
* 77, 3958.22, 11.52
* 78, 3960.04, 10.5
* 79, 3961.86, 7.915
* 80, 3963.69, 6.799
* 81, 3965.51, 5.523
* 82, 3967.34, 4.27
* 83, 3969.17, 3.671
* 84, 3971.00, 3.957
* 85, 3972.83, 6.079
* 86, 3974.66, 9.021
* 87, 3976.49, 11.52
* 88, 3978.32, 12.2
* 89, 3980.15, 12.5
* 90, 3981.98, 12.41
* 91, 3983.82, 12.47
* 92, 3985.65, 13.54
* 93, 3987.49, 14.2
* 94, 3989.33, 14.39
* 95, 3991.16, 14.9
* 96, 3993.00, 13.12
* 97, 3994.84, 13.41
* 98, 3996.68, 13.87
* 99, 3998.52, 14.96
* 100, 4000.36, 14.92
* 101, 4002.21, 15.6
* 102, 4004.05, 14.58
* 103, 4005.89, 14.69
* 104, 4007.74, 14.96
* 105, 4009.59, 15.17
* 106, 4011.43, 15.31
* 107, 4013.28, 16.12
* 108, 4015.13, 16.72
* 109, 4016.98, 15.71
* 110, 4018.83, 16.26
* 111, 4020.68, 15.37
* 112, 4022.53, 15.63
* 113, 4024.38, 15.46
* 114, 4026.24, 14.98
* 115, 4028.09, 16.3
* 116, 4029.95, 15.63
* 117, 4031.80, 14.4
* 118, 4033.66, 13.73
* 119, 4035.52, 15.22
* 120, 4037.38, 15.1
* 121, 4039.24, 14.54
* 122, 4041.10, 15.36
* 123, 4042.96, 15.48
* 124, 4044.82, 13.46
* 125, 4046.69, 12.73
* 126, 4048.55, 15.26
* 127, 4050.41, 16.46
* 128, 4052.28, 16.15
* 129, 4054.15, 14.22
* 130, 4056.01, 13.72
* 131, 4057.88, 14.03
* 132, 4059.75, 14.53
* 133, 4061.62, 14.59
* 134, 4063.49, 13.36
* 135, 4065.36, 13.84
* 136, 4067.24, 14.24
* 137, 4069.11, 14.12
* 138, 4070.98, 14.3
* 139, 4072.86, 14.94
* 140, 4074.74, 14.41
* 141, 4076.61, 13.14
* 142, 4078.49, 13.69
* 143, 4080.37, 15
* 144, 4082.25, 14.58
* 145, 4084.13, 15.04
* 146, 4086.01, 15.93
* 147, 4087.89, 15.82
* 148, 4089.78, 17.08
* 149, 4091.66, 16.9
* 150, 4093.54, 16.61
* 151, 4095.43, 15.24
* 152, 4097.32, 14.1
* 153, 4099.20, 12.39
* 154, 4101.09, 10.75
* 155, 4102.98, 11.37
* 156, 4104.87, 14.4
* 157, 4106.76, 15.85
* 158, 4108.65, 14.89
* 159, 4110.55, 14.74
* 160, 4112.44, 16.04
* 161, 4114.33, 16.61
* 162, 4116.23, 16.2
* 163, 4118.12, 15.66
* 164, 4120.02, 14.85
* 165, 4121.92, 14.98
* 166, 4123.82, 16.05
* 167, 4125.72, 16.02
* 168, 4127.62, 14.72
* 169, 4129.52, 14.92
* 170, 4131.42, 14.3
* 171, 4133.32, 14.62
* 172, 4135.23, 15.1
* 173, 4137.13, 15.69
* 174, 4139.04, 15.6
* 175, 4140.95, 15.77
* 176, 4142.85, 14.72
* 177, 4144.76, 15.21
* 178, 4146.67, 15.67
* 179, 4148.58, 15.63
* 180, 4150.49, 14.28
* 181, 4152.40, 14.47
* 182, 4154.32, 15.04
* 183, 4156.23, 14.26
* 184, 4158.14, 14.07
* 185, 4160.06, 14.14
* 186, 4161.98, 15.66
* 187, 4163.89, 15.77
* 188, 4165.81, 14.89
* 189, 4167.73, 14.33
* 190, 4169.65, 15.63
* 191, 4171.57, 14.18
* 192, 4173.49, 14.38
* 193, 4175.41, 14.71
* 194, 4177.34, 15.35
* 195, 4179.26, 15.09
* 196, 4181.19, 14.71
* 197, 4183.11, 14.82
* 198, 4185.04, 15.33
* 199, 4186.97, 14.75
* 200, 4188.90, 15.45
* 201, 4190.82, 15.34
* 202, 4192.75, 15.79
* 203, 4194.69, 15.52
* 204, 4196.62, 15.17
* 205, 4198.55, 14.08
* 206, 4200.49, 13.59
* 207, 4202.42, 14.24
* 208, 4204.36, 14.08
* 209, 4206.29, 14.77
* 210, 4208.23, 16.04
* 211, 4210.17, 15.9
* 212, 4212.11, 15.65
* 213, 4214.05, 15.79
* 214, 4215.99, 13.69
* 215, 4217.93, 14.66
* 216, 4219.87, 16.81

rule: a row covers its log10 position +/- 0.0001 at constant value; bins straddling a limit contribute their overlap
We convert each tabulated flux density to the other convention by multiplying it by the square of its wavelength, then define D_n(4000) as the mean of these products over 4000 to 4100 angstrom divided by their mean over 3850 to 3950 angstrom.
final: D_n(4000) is 1.86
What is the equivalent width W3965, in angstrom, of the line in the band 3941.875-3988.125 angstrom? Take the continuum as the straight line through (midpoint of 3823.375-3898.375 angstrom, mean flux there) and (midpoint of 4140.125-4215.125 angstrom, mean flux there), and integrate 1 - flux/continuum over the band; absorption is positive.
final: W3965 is 2.0 angstrom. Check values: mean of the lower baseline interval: 7.93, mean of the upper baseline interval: 15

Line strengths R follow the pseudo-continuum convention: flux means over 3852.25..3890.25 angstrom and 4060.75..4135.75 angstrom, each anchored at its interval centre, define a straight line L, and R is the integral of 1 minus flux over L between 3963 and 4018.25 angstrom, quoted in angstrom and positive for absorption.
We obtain -2.5 angstrom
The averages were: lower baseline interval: 8.16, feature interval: 12.3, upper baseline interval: 14.8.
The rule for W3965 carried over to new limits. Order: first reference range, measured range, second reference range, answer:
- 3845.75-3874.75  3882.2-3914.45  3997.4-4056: 0.9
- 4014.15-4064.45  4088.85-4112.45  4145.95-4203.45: 0.5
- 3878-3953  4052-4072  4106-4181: -2.0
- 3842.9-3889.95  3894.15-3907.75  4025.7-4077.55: -1.2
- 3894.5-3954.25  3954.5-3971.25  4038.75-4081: 4.6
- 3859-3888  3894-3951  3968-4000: 3.4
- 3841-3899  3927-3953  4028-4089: 7.6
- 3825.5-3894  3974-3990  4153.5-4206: -3.1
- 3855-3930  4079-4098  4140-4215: -3.5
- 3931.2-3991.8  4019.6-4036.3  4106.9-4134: -4.8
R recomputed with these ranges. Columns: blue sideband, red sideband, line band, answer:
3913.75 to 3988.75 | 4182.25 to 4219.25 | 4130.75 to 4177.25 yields -3.58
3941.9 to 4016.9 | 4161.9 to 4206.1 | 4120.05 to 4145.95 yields -2.00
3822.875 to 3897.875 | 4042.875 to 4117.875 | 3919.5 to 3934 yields 3.77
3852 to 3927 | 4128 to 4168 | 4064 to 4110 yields -3.10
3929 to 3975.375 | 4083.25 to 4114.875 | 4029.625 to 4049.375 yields -4.29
